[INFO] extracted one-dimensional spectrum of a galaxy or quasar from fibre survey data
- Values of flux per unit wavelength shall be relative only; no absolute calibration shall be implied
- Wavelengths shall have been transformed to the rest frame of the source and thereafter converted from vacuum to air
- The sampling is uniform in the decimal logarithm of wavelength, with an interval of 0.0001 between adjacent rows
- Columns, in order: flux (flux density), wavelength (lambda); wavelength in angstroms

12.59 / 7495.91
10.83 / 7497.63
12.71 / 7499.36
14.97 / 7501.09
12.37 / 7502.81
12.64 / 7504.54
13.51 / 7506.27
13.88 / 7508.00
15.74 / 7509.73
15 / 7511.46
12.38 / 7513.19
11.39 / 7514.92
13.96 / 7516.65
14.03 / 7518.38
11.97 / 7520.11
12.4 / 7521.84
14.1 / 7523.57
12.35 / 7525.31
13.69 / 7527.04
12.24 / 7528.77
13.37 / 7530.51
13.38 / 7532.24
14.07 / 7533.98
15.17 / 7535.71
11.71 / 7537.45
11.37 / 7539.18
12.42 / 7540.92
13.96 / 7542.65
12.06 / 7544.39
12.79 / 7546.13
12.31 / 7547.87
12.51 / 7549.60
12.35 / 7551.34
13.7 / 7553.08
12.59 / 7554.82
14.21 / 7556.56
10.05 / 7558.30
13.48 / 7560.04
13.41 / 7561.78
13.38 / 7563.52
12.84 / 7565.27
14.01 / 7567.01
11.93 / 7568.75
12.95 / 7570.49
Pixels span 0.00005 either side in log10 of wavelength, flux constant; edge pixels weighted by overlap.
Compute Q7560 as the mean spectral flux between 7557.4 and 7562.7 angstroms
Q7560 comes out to 12.3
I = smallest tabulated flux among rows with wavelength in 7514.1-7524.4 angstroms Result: 11.39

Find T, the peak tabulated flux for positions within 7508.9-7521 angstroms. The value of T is 15.74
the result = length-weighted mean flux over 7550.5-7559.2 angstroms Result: 12.6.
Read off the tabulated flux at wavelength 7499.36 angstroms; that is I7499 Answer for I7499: 12.71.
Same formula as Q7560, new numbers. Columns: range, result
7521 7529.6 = 13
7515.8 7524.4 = 13.3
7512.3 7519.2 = 12.9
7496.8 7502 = 12.8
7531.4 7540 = 13.1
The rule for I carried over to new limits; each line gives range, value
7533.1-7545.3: 11.37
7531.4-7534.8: 13.38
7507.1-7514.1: 12.38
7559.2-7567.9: 12.84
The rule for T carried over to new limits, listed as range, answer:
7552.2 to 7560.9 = 14.21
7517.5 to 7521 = 14.03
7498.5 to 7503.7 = 14.97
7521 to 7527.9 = 14.1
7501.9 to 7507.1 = 13.51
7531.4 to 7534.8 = 14.07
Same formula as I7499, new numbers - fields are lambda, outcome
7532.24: 13.38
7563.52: 13.38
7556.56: 14.21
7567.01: 14.01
